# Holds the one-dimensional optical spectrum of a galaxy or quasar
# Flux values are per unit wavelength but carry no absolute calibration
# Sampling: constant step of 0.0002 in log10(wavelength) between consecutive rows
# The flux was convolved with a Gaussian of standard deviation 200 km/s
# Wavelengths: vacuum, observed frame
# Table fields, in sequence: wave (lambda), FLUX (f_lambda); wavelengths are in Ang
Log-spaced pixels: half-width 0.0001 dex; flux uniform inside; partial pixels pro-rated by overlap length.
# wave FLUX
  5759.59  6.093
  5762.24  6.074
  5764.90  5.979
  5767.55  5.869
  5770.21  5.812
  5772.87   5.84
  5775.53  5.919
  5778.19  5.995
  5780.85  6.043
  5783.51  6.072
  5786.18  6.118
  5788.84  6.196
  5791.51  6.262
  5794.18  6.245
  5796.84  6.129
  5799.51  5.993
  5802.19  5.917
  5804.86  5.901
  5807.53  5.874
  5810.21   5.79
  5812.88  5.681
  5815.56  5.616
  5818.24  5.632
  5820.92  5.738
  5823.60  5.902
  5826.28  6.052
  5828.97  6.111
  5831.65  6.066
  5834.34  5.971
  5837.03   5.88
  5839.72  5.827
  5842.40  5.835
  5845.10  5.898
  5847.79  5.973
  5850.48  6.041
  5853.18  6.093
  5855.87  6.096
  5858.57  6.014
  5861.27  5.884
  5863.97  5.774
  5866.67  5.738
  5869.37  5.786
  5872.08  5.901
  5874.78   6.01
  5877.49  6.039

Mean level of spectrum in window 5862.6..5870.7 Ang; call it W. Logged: 5.77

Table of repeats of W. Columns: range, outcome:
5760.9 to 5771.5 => 5.93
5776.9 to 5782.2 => 6.02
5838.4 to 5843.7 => 5.84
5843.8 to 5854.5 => 6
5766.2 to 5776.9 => 5.86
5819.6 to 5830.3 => 5.95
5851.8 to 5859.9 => 6.07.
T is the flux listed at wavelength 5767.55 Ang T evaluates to 5.869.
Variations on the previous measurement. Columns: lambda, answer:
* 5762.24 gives 6.074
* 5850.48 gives 6.041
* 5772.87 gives 5.84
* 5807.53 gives 5.874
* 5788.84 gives 6.196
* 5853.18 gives 6.093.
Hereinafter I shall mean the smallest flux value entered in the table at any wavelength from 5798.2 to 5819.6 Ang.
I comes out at 5.616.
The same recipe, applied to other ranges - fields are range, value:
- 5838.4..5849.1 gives 5.827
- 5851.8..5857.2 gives 6.093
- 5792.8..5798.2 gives 6.129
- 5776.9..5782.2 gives 5.995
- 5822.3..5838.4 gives 5.88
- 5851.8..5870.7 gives 5.738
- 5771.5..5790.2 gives 5.84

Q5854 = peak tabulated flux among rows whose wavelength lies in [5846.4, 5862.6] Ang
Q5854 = 6.096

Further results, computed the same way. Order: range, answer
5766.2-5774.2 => 5.869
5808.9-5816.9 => 5.79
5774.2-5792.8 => 6.262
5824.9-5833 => 6.111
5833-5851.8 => 6.041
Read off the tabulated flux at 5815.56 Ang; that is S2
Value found 5.616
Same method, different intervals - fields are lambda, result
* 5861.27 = 5.884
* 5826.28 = 6.052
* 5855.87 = 6.096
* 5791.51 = 6.262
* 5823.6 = 5.902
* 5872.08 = 5.901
